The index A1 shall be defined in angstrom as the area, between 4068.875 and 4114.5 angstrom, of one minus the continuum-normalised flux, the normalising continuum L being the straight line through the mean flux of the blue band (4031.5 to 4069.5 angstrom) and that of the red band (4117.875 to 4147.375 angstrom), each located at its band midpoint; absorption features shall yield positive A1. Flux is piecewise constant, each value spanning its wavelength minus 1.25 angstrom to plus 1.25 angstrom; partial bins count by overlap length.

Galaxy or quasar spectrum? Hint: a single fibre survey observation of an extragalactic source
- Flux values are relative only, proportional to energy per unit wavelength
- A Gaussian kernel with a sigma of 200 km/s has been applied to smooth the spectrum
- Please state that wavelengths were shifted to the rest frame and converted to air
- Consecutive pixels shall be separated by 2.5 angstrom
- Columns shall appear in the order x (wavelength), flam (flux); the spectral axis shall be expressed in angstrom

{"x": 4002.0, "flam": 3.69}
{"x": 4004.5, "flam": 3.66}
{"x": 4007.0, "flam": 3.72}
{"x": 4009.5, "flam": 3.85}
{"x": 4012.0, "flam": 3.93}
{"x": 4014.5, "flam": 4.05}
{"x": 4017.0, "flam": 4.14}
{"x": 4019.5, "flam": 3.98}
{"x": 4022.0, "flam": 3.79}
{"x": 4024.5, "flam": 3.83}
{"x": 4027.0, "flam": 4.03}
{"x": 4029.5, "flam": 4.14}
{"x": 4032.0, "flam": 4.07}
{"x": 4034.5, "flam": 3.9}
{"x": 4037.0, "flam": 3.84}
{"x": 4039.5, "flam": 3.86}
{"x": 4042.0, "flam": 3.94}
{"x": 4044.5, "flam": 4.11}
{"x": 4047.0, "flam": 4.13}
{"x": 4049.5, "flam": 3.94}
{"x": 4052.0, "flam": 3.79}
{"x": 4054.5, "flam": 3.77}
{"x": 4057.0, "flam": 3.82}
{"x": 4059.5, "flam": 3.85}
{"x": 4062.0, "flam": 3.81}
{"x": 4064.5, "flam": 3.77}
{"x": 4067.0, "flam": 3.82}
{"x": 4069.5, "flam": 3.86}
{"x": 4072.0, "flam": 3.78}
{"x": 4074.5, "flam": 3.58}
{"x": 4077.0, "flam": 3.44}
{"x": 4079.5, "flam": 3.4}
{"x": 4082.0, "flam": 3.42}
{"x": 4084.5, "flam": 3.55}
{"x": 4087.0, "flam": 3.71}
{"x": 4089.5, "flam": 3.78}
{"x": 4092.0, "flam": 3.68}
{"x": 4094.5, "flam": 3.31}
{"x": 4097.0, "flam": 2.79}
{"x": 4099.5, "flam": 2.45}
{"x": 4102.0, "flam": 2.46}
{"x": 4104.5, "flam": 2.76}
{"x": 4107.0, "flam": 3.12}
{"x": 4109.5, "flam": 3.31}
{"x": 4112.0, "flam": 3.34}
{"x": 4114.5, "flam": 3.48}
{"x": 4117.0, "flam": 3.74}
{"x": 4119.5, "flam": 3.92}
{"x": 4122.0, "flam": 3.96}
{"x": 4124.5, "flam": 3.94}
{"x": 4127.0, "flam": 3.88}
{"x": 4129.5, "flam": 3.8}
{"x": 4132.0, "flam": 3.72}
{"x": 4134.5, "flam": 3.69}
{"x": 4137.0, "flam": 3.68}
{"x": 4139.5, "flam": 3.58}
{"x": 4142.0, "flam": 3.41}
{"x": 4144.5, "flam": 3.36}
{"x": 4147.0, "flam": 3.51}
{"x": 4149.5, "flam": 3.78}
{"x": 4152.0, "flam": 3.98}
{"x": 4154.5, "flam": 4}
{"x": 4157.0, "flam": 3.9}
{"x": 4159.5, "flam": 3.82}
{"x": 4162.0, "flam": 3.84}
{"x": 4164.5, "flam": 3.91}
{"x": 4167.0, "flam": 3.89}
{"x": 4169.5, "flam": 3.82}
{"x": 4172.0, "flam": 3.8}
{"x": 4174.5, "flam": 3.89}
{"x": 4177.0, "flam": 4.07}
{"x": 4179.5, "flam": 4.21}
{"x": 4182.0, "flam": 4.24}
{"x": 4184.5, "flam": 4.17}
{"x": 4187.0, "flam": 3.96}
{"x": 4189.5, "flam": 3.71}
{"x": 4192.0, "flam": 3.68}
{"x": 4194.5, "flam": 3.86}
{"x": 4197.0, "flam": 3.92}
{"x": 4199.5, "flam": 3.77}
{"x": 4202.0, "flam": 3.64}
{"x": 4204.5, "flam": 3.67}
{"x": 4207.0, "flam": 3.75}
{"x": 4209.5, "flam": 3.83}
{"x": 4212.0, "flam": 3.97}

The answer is 5.8 angstrom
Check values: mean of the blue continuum 3.89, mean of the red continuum 3.71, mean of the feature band 3.32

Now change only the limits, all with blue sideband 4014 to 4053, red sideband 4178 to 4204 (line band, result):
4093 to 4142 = 6.46 angstrom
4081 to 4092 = 0.90 angstrom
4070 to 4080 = 0.94 angstrom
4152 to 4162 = 0.04 angstrom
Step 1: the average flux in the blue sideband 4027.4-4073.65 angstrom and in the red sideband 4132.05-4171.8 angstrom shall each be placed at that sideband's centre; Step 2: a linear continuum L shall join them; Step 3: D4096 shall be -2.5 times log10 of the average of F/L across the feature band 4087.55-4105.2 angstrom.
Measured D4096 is 0.241 mag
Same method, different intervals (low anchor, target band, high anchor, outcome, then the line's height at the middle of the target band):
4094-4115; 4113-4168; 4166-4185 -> -0.08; 3.5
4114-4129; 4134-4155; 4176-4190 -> 0.08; 3.93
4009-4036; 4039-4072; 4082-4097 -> -0.04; 3.75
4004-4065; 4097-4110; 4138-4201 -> 0.36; 3.88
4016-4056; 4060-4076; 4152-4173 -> 0.05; 3.93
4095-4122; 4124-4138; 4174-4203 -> -0.12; 3.39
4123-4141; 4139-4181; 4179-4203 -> 0.00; 3.83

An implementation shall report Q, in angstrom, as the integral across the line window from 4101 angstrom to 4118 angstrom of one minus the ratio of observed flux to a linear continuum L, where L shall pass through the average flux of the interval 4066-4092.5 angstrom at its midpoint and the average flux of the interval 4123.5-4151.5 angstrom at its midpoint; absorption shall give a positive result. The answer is 2.2 angstrom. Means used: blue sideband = 3.64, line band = 3.17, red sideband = 3.67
